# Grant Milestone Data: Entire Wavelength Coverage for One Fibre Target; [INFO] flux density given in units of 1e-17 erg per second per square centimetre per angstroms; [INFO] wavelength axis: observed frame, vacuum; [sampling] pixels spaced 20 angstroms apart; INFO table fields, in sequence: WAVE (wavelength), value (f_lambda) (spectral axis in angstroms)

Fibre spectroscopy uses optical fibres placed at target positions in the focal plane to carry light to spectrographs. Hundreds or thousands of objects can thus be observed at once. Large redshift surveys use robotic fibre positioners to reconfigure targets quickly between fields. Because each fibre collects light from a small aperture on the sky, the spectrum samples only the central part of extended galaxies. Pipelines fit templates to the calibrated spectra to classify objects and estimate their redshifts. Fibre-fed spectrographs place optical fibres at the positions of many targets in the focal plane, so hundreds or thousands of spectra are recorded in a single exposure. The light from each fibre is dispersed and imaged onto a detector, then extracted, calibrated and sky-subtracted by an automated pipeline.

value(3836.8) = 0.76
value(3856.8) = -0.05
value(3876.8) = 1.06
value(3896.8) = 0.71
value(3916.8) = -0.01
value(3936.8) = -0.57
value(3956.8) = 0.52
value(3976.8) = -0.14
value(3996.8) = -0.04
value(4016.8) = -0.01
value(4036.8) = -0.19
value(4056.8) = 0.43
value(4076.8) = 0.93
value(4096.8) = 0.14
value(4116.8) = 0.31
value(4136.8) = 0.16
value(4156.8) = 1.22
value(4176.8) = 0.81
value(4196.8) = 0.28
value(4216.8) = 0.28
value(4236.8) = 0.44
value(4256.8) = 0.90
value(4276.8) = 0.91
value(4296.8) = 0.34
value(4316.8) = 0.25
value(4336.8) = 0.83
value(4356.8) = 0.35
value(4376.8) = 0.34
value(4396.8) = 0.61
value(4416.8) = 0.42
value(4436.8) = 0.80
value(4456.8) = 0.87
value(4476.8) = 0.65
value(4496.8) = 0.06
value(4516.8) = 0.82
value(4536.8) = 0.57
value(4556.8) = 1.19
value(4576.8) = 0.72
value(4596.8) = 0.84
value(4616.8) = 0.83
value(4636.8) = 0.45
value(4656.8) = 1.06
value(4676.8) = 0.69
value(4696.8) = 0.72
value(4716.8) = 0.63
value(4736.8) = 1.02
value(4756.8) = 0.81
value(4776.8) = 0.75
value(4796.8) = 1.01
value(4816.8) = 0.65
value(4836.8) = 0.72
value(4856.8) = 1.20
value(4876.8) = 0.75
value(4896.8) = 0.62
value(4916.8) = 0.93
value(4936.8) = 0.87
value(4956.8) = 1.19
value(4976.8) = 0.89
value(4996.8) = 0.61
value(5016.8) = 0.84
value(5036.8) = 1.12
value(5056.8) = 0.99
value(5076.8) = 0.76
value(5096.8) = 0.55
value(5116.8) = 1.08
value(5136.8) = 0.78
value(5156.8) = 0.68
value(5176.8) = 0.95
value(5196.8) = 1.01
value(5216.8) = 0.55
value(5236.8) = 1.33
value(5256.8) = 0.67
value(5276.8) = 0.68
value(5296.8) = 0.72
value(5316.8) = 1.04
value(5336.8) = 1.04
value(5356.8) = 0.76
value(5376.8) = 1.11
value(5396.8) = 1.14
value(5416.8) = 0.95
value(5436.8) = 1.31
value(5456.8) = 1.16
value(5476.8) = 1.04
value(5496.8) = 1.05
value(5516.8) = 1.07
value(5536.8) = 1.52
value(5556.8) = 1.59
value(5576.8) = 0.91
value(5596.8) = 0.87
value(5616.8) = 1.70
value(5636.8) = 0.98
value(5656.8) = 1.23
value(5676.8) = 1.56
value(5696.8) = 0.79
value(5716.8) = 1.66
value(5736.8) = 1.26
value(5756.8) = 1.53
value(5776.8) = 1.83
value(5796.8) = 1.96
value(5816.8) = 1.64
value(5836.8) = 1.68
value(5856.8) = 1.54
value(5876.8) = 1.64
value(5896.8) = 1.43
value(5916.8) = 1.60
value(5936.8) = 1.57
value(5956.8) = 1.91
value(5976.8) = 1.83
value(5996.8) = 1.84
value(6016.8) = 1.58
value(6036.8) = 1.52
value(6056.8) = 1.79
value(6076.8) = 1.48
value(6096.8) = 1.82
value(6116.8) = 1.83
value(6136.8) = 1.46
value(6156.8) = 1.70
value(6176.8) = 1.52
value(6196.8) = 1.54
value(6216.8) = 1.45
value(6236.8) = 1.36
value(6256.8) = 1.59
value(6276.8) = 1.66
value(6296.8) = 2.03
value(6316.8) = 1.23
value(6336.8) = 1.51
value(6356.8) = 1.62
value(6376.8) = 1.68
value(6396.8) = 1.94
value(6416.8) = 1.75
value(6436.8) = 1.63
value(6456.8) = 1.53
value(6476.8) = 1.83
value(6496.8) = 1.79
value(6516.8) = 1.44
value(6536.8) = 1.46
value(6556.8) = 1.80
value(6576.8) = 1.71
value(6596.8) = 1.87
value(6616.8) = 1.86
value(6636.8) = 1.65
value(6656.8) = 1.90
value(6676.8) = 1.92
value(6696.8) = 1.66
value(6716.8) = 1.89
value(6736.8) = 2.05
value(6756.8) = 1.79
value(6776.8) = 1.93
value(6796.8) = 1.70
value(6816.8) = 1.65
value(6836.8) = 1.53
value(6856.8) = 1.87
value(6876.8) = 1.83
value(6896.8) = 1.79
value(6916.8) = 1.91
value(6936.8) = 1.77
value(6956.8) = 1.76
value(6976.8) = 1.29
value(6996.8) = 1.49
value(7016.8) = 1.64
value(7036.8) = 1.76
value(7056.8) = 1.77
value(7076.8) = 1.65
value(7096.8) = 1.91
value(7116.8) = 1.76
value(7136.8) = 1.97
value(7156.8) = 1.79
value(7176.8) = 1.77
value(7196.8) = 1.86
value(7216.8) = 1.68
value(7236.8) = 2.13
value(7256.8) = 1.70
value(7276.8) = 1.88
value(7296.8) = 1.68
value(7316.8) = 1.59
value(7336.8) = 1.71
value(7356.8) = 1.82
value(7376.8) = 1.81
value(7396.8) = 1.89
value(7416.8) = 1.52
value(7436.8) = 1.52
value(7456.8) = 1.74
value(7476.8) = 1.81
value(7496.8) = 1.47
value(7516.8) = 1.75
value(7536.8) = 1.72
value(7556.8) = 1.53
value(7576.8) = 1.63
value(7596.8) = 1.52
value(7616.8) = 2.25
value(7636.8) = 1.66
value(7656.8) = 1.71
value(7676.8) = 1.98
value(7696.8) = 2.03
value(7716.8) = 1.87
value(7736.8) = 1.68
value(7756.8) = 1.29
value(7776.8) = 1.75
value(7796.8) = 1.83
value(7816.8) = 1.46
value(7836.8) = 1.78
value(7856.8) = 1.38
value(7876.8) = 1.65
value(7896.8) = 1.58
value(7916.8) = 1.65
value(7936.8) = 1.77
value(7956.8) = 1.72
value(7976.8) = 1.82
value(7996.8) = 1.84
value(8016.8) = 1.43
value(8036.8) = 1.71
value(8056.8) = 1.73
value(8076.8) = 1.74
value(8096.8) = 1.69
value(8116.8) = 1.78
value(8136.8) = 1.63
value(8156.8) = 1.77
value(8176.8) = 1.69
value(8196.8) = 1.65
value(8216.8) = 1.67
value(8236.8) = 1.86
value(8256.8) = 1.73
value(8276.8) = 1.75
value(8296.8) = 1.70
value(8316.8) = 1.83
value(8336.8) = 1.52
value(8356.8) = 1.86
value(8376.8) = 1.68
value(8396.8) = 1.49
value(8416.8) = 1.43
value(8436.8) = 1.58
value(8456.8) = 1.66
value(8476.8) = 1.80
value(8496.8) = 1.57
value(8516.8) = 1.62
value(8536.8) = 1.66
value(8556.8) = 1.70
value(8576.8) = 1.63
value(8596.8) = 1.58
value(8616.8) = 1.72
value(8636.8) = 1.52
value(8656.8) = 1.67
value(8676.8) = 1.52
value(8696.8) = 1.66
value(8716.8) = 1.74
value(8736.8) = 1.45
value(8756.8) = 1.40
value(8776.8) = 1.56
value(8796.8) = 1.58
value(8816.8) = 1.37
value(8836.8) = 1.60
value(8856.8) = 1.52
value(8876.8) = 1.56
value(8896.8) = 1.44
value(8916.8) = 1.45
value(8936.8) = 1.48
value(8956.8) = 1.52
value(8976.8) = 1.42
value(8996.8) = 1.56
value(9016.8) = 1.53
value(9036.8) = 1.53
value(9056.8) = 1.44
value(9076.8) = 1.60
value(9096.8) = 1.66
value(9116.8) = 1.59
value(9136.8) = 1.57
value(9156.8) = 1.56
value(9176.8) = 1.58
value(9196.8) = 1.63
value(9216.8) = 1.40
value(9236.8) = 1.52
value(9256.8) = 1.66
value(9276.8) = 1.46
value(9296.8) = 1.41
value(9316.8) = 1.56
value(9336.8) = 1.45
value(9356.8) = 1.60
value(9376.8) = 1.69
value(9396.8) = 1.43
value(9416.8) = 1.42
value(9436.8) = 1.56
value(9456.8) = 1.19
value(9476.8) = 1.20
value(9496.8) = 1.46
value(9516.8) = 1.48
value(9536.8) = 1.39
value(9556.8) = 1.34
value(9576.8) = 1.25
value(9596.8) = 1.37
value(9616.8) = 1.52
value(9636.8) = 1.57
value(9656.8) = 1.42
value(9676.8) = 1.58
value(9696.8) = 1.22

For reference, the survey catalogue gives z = 0.435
